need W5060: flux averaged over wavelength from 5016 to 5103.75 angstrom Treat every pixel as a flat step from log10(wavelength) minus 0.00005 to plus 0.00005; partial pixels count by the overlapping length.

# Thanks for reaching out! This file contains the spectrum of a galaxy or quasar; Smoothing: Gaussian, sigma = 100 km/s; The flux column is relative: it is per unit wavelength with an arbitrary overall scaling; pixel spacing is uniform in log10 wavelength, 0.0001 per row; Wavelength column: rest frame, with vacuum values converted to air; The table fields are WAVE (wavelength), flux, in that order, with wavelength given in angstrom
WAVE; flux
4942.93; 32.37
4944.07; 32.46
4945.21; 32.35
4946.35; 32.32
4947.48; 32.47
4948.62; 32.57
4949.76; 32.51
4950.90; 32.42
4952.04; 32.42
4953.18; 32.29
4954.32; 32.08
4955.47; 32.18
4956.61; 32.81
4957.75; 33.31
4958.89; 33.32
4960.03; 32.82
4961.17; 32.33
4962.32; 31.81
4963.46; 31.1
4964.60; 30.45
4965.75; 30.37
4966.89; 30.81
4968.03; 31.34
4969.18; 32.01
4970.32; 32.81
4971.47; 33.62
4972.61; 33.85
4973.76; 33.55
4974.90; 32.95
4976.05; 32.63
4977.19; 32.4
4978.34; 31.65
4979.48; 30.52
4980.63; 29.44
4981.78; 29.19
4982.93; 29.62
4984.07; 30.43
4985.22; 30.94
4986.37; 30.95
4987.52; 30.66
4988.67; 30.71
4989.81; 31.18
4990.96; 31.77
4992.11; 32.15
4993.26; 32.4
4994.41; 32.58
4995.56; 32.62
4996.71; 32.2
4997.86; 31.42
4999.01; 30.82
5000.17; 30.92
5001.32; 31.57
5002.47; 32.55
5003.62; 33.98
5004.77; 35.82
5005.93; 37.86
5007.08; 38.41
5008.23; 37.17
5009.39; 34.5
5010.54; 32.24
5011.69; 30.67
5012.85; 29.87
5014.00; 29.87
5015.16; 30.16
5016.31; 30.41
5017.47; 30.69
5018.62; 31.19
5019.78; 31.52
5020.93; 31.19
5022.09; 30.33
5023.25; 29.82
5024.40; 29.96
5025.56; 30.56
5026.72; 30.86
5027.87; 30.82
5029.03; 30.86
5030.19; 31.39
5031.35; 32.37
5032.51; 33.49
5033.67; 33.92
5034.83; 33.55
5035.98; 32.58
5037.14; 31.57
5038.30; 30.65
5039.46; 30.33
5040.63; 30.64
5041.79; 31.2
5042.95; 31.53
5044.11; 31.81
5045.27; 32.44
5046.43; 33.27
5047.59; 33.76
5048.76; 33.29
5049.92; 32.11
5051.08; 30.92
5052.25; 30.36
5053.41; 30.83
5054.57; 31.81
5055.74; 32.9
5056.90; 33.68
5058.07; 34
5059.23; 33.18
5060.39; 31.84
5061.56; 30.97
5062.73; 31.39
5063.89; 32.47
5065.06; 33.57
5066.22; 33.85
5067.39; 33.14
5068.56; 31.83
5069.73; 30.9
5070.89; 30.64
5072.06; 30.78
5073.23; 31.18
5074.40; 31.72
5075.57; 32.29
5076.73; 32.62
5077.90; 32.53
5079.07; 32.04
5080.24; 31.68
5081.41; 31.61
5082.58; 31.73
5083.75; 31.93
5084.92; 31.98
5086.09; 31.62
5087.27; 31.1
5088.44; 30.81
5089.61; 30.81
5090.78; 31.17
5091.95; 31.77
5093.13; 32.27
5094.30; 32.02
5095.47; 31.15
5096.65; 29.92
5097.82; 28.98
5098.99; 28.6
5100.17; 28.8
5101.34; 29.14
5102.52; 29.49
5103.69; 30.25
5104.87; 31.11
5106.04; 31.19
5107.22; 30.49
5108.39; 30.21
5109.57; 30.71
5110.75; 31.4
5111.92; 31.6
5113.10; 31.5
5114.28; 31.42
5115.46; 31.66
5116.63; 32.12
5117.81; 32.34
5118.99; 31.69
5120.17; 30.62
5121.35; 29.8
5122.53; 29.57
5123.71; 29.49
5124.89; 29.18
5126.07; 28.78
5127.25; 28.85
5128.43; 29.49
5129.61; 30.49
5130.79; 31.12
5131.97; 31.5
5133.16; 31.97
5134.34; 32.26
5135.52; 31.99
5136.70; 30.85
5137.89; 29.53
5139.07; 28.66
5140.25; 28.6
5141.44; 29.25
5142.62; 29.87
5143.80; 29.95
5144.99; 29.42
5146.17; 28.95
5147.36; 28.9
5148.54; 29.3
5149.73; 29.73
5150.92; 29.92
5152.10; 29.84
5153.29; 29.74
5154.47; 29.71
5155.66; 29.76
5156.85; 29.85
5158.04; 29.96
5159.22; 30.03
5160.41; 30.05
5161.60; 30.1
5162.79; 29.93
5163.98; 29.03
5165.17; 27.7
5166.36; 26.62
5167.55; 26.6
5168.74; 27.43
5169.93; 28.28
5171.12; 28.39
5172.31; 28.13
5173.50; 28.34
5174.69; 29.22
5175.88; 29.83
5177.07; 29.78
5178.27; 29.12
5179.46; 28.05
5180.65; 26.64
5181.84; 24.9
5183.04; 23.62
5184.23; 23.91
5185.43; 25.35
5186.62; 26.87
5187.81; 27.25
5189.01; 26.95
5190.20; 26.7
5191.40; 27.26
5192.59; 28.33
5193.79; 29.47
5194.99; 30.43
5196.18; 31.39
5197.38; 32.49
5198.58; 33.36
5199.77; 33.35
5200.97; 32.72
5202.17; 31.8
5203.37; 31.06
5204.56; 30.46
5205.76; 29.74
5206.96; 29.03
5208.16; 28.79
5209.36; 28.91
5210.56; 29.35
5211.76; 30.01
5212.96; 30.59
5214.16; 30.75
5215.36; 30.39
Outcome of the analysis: 31.5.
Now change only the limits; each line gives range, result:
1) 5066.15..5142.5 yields 30.9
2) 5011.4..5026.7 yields 30.5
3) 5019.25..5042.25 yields 31.4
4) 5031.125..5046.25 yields 32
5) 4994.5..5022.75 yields 32.4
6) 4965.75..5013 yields 32.3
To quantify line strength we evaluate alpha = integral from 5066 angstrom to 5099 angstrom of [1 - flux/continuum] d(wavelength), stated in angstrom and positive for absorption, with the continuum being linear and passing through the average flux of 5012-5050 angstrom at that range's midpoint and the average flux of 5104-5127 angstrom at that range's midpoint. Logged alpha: -0.5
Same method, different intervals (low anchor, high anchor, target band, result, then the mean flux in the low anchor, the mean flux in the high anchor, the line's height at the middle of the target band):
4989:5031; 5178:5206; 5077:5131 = -0.8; 32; 28.8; 30.3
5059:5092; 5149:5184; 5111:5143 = -0.6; 31.8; 28.6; 30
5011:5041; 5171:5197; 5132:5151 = -0.9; 31.1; 27.8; 28.7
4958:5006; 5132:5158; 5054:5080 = -1.1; 31.9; 29.9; 30.9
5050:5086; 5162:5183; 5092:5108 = 0.2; 32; 28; 30.8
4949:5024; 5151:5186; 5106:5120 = -0.9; 32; 28.3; 29.4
